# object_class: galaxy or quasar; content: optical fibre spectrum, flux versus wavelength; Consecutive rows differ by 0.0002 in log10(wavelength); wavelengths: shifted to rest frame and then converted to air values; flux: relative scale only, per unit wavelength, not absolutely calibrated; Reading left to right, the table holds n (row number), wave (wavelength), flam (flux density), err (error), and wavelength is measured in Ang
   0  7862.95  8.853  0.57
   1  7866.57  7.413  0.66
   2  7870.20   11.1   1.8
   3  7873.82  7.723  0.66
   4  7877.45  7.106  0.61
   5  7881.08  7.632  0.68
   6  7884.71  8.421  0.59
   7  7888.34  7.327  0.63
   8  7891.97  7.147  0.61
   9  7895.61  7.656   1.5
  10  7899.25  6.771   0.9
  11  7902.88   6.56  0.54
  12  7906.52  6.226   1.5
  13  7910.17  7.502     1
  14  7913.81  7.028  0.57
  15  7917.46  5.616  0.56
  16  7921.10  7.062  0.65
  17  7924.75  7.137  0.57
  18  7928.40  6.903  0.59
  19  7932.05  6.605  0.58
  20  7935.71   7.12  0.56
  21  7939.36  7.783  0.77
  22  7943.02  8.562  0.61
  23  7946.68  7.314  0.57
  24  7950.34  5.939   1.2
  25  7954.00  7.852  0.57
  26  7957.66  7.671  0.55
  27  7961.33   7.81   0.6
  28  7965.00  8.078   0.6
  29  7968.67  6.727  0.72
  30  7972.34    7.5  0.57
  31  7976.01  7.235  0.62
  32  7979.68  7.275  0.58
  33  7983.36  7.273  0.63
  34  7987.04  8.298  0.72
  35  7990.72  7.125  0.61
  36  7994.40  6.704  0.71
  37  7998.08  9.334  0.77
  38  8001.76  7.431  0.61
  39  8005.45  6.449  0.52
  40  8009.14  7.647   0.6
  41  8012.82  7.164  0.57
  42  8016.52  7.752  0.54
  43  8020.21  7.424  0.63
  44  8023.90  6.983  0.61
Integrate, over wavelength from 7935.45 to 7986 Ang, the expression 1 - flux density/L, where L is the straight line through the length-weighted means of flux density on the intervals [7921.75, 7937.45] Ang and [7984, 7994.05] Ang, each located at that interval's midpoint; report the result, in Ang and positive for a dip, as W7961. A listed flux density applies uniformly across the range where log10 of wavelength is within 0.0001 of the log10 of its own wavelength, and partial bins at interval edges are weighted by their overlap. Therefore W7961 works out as -1.6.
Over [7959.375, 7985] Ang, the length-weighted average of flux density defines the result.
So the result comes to 7.41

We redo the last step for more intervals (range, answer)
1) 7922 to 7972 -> 7.34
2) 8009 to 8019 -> 7.5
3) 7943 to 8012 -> 7.45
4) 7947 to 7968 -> 7.42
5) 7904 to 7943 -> 6.97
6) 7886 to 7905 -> 7.12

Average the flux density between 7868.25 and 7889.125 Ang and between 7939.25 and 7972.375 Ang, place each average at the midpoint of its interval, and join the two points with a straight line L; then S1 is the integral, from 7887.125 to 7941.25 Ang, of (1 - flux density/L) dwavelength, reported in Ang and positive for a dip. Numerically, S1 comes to 6.5 Ang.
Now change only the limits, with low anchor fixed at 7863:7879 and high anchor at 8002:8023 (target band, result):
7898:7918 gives 3.5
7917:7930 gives 2.0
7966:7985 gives 0.9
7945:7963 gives 1.0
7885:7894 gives 0.9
